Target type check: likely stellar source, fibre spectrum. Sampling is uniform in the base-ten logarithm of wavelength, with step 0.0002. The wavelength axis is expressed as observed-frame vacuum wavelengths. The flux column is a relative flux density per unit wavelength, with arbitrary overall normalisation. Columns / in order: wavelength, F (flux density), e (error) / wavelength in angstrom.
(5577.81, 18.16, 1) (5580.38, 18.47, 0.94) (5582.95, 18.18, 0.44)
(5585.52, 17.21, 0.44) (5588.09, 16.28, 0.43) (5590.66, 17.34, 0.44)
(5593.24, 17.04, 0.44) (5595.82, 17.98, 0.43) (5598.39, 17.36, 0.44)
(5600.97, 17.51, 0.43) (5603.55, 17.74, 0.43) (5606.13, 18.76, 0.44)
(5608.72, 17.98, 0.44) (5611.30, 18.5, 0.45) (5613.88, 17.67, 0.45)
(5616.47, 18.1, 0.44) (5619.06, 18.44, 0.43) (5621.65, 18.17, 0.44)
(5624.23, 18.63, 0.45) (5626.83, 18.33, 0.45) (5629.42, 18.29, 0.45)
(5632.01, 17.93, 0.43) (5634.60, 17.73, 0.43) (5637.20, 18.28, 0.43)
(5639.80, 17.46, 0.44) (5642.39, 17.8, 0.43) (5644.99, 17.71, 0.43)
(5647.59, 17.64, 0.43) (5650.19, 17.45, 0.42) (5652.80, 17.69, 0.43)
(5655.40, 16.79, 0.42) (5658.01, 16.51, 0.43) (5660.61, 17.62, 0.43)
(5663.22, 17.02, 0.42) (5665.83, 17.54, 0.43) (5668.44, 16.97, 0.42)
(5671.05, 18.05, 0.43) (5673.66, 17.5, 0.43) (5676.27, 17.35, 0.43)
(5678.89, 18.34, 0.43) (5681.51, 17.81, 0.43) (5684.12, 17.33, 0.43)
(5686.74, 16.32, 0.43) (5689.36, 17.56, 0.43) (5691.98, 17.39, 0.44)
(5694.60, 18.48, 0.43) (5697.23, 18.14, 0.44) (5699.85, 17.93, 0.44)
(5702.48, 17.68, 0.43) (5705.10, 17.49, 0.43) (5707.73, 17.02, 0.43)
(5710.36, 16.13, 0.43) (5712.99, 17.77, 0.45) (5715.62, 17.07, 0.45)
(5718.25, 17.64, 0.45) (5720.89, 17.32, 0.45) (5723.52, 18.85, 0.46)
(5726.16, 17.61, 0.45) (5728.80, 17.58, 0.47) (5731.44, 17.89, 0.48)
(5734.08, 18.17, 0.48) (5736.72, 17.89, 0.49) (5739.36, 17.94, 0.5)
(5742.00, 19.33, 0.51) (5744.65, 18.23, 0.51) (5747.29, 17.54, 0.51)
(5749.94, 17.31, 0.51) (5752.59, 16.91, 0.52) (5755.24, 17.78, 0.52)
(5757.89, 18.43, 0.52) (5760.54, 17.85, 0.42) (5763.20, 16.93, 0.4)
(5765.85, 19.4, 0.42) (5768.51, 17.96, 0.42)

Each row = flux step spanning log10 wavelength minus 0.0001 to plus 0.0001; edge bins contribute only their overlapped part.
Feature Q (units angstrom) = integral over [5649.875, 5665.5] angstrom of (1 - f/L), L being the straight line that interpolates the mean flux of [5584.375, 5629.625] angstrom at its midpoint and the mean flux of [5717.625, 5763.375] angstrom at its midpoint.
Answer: 0.58 angstrom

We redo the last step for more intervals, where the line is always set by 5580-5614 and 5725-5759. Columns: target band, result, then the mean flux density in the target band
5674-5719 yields 0.9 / 17.5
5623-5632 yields -0.3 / 18.3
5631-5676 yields 0.7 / 17.5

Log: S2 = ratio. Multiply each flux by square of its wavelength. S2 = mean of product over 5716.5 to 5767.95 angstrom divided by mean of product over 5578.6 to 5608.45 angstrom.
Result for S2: 1.07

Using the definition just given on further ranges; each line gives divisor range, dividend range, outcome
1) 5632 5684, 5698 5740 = 1.03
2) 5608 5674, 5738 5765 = 1.05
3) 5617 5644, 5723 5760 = 1.03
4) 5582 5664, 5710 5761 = 1.04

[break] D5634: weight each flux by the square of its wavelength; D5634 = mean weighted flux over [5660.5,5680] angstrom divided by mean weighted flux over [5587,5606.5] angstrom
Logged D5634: 1.0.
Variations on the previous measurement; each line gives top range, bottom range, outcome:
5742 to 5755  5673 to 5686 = 1.03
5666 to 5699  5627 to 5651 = 1.00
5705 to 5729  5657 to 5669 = 1.04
